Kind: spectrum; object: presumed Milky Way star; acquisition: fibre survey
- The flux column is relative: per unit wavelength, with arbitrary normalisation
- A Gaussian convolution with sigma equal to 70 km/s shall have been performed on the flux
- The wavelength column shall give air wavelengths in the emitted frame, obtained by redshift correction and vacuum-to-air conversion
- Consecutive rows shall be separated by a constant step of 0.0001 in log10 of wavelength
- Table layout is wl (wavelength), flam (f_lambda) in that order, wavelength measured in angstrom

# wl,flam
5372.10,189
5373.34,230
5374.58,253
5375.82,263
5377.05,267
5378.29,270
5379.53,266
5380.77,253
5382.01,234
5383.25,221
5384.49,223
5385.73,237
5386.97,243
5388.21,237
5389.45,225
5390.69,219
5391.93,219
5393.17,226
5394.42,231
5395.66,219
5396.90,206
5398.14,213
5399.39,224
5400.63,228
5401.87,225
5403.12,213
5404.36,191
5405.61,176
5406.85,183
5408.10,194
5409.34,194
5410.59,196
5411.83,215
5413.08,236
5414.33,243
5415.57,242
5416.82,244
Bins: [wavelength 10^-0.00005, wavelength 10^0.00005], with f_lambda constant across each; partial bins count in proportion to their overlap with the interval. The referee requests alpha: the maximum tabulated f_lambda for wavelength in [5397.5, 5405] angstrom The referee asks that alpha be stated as 228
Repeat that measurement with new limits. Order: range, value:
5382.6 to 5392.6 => 243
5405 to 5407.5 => 183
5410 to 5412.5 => 215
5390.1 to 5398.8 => 231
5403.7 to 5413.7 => 236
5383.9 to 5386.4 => 237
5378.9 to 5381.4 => 266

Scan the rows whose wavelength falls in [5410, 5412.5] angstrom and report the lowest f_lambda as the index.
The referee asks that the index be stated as 196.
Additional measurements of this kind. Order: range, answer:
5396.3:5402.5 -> 206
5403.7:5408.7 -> 176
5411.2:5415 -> 215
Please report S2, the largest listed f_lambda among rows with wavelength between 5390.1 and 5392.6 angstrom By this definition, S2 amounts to 219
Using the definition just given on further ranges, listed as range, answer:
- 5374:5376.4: 263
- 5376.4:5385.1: 270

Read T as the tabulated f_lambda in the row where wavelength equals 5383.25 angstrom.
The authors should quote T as 221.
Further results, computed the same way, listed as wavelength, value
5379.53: 266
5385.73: 237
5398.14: 213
